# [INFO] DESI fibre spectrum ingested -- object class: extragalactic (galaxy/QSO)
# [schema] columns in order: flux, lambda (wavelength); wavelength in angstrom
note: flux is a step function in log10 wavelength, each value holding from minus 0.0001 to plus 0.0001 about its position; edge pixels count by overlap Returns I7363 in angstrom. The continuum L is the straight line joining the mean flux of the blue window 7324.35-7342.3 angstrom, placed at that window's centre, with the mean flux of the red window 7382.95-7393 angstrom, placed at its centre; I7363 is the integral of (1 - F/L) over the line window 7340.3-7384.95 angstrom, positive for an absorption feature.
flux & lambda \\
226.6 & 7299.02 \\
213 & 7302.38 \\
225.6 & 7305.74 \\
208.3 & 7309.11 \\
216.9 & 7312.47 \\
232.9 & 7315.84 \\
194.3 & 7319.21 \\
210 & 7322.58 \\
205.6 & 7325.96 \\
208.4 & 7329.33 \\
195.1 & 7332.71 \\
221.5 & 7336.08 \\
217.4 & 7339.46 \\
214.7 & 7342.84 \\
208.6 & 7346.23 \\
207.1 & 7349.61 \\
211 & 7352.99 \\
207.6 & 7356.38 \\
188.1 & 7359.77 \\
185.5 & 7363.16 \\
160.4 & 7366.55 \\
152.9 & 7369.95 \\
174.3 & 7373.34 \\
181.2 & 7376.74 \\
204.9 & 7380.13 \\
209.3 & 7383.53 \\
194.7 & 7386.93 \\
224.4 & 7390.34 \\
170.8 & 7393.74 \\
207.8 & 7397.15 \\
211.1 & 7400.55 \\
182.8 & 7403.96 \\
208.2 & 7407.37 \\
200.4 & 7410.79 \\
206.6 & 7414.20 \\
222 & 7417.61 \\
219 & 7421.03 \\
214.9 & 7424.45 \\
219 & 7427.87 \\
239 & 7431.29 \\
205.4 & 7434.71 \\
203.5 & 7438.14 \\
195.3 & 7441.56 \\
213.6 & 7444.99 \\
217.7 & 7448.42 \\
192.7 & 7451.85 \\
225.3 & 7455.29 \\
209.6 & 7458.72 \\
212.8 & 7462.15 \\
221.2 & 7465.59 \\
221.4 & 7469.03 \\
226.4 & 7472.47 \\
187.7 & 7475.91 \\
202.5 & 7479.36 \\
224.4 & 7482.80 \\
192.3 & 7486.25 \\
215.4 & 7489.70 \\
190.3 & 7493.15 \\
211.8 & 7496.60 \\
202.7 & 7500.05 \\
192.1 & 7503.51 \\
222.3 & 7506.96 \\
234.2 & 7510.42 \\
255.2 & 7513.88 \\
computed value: 3.2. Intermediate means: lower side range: 210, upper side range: 206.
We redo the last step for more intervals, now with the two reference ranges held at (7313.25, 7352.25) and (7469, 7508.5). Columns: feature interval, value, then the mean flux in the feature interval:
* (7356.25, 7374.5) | 3.0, 176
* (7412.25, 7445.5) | -0.9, 214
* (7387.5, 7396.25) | 0.5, 198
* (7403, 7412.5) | 0.5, 198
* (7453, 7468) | -0.7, 216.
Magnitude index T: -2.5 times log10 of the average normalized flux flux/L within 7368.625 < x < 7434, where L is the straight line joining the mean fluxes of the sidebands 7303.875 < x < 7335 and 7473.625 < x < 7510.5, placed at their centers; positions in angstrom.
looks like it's 0.03 mag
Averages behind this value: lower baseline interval 211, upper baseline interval 206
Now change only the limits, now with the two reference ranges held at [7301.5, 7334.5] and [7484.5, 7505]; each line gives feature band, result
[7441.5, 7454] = -0.016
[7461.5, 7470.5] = -0.085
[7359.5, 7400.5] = 0.102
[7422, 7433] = -0.098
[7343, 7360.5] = 0.015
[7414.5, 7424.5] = -0.064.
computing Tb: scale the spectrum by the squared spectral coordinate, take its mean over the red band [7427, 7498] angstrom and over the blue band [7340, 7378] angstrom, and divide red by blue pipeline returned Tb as 1.13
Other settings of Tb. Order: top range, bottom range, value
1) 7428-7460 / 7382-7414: 1.07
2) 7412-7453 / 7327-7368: 1.07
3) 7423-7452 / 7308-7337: 1.04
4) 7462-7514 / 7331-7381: 1.13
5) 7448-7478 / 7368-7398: 1.14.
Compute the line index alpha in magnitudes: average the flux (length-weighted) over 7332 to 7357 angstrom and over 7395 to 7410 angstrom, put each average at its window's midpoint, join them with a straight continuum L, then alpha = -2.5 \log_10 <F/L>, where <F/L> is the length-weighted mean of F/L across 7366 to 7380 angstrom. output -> 0.20 mag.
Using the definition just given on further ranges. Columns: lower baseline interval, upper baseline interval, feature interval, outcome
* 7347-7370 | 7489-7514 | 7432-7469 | -0.03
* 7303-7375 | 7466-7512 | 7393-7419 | 0.02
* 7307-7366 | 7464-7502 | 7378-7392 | 0.00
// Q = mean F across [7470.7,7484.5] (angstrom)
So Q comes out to 210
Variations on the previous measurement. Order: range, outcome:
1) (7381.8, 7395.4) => 200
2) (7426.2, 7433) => 229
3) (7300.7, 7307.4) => 219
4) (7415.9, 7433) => 223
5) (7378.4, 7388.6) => 203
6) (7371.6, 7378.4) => 178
